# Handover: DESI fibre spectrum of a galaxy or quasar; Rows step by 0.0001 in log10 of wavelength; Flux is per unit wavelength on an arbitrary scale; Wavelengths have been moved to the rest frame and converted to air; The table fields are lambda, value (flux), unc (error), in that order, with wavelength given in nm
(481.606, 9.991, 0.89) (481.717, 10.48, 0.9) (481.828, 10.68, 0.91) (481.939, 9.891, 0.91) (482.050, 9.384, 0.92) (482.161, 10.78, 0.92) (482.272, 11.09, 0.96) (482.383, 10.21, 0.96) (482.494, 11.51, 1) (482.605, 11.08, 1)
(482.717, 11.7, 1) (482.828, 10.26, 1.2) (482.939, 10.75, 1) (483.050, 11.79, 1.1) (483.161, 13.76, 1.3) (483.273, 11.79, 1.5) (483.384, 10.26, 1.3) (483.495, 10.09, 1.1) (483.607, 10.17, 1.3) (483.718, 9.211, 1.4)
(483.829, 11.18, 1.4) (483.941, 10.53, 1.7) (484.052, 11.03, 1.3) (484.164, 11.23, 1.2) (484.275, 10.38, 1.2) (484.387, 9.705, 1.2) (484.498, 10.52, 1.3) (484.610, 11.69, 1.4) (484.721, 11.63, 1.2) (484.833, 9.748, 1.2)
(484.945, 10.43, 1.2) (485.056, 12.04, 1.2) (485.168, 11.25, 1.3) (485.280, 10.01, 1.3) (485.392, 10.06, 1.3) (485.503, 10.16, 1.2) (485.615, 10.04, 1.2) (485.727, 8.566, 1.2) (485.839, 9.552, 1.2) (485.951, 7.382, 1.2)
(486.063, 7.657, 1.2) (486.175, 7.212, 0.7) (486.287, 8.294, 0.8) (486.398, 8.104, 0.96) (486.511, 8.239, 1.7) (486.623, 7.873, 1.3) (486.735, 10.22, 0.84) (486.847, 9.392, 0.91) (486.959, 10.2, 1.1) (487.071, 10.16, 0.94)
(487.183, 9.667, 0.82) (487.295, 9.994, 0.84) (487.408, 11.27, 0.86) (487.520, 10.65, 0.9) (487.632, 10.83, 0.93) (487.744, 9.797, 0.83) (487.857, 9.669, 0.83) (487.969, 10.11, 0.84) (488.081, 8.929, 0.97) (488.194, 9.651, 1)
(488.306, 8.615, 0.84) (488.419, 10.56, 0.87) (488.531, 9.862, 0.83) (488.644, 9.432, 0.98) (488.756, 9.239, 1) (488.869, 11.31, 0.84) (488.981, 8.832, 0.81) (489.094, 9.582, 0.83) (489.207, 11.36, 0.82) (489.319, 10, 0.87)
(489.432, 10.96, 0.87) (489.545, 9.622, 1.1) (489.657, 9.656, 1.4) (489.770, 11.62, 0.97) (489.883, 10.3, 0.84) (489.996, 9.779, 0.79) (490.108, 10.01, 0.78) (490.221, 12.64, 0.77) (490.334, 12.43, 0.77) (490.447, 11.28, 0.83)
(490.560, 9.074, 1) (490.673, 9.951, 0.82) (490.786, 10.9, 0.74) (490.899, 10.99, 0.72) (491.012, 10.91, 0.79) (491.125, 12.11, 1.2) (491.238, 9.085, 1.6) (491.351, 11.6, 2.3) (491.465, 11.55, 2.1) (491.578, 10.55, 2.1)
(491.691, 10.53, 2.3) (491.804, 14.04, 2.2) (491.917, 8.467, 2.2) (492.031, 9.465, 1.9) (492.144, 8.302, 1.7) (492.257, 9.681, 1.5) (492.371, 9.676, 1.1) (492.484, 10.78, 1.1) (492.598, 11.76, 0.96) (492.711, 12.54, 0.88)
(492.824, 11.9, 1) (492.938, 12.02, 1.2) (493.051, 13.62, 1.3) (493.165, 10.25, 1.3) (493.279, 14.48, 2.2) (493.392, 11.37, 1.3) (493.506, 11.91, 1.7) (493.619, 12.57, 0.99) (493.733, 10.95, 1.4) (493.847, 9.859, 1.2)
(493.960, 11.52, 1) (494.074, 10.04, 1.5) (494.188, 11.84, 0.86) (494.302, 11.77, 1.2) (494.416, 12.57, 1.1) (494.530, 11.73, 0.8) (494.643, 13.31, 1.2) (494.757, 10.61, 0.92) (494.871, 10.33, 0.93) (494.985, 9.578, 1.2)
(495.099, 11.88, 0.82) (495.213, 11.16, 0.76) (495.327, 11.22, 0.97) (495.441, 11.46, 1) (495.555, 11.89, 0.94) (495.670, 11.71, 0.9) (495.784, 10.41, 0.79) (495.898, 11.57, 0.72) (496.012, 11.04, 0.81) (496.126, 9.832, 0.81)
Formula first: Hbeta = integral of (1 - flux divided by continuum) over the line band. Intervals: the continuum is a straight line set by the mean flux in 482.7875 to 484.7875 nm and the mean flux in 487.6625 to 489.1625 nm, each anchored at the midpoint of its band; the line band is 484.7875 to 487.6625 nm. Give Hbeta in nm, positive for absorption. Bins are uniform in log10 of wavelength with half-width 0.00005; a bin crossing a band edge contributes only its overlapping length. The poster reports 0.19 nm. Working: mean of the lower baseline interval 10.9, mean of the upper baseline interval 9.69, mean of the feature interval 9.57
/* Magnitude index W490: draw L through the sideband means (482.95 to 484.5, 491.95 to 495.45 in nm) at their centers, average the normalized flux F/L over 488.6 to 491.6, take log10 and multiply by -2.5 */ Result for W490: 0.06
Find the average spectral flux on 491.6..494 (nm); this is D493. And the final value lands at 11.2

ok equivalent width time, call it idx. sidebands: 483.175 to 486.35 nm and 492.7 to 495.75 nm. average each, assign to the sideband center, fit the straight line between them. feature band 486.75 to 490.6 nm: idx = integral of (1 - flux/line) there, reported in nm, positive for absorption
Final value 0.19 nm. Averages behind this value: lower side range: 10.1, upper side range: 11.6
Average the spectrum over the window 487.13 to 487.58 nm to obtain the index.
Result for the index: 10.4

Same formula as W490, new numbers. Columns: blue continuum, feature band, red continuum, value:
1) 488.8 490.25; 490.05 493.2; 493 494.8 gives 0.011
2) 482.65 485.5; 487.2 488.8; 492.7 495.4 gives 0.128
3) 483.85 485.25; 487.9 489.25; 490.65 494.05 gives 0.126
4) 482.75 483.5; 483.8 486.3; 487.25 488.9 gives 0.083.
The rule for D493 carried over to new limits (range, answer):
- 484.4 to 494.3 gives 10.4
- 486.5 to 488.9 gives 9.82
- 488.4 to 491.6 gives 10.5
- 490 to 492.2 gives 10.7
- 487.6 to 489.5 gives 9.91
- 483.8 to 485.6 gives 10.7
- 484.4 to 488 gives 9.76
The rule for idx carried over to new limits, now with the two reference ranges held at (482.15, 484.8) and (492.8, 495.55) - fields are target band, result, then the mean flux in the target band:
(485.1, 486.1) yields 0.14 nm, 9.47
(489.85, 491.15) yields 0.06 nm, 10.8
